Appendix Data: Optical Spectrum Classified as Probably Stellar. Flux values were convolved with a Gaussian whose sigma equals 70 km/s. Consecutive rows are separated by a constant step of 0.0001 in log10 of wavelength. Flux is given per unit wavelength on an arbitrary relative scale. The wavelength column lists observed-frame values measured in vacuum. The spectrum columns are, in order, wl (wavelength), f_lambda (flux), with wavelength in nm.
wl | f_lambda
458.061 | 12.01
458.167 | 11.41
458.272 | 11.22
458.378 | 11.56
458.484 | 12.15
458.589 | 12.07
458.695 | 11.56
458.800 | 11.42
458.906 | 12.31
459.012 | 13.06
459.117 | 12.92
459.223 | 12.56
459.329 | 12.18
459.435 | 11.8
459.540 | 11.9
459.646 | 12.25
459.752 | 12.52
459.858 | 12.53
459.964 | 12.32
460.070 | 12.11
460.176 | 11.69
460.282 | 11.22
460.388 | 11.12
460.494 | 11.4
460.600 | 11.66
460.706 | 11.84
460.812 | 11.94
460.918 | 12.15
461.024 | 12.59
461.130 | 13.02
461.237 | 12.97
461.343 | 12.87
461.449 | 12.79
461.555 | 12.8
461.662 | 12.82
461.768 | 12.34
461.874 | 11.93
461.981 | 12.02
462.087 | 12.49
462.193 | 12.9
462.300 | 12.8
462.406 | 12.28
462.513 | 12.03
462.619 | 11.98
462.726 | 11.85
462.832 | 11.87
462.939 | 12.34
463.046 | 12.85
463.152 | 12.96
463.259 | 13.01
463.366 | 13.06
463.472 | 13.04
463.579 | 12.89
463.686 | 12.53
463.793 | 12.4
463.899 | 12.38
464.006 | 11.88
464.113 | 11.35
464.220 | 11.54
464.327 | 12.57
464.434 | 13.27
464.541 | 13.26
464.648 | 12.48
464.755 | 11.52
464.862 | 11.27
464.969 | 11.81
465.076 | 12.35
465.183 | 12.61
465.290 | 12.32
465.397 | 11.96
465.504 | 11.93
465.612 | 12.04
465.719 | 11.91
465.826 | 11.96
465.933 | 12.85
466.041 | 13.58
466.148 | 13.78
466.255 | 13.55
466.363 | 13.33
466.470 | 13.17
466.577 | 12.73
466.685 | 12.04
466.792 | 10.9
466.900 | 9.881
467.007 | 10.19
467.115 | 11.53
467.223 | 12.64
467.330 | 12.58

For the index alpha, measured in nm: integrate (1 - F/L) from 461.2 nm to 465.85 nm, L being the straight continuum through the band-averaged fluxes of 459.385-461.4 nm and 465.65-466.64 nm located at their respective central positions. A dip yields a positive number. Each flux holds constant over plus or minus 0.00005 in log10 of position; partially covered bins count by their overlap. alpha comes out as 0.073 nm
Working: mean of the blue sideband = 12.1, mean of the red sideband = 13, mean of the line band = 12.4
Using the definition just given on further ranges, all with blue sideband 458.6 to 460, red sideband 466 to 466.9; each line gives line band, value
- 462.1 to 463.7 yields -0.01 nm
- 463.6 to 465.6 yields 0.06 nm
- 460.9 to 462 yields -0.02 nm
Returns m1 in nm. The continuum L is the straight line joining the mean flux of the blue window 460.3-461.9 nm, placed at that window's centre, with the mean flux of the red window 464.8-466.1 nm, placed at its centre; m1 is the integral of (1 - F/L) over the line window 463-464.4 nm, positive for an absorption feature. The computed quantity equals -0.03 nm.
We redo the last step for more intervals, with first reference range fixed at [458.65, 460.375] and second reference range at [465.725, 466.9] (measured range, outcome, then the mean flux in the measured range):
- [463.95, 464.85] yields 0.02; 12.2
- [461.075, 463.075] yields -0.03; 12.5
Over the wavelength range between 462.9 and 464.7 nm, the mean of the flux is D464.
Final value 12.6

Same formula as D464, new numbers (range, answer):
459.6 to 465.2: 12.3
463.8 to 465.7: 12.2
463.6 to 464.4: 12.1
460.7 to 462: 12.5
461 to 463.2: 12.5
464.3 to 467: 12.3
